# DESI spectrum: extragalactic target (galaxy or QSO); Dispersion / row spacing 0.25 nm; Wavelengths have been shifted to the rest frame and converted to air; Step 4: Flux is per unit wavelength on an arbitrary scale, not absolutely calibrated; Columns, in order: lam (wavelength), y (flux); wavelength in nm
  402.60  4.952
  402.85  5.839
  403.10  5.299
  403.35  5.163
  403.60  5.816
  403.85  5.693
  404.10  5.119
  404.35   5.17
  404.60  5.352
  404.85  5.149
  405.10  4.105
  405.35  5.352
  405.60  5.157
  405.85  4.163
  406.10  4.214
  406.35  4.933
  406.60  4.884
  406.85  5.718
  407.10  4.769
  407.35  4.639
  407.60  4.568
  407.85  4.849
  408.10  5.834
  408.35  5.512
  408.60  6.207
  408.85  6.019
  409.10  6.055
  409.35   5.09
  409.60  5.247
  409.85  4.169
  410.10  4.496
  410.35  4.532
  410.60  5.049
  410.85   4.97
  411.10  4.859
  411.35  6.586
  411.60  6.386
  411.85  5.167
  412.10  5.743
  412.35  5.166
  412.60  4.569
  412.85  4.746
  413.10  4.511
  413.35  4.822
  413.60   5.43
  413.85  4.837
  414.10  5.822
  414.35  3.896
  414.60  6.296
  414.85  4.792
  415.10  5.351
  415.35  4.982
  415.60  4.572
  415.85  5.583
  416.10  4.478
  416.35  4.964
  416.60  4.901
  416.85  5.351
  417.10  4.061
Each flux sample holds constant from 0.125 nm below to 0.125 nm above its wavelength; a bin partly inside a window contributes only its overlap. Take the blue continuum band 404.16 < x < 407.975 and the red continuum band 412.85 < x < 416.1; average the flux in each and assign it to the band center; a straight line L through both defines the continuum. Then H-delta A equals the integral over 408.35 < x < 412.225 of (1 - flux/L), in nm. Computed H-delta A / -0.33 nm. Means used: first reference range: 4.87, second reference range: 5.04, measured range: 5.38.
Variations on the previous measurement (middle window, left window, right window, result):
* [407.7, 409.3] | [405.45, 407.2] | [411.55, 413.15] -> -0.238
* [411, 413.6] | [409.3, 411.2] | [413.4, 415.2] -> -0.148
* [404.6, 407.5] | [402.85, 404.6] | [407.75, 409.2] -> 0.380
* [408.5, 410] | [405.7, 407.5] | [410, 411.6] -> -0.122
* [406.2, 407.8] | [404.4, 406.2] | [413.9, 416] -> -0.012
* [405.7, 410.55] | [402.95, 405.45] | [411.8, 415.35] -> 0.108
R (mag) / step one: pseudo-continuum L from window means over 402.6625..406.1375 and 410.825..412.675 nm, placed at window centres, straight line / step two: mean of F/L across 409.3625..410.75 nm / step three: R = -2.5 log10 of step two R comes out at 0.142 mag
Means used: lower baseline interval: 5.13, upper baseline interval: 5.48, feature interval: 4.74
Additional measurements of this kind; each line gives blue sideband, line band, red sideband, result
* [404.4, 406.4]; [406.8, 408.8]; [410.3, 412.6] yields -0.05 mag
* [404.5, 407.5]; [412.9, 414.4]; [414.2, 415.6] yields 0.02 mag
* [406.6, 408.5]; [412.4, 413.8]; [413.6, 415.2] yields 0.07 mag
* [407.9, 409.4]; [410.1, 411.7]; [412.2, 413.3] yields -0.02 mag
